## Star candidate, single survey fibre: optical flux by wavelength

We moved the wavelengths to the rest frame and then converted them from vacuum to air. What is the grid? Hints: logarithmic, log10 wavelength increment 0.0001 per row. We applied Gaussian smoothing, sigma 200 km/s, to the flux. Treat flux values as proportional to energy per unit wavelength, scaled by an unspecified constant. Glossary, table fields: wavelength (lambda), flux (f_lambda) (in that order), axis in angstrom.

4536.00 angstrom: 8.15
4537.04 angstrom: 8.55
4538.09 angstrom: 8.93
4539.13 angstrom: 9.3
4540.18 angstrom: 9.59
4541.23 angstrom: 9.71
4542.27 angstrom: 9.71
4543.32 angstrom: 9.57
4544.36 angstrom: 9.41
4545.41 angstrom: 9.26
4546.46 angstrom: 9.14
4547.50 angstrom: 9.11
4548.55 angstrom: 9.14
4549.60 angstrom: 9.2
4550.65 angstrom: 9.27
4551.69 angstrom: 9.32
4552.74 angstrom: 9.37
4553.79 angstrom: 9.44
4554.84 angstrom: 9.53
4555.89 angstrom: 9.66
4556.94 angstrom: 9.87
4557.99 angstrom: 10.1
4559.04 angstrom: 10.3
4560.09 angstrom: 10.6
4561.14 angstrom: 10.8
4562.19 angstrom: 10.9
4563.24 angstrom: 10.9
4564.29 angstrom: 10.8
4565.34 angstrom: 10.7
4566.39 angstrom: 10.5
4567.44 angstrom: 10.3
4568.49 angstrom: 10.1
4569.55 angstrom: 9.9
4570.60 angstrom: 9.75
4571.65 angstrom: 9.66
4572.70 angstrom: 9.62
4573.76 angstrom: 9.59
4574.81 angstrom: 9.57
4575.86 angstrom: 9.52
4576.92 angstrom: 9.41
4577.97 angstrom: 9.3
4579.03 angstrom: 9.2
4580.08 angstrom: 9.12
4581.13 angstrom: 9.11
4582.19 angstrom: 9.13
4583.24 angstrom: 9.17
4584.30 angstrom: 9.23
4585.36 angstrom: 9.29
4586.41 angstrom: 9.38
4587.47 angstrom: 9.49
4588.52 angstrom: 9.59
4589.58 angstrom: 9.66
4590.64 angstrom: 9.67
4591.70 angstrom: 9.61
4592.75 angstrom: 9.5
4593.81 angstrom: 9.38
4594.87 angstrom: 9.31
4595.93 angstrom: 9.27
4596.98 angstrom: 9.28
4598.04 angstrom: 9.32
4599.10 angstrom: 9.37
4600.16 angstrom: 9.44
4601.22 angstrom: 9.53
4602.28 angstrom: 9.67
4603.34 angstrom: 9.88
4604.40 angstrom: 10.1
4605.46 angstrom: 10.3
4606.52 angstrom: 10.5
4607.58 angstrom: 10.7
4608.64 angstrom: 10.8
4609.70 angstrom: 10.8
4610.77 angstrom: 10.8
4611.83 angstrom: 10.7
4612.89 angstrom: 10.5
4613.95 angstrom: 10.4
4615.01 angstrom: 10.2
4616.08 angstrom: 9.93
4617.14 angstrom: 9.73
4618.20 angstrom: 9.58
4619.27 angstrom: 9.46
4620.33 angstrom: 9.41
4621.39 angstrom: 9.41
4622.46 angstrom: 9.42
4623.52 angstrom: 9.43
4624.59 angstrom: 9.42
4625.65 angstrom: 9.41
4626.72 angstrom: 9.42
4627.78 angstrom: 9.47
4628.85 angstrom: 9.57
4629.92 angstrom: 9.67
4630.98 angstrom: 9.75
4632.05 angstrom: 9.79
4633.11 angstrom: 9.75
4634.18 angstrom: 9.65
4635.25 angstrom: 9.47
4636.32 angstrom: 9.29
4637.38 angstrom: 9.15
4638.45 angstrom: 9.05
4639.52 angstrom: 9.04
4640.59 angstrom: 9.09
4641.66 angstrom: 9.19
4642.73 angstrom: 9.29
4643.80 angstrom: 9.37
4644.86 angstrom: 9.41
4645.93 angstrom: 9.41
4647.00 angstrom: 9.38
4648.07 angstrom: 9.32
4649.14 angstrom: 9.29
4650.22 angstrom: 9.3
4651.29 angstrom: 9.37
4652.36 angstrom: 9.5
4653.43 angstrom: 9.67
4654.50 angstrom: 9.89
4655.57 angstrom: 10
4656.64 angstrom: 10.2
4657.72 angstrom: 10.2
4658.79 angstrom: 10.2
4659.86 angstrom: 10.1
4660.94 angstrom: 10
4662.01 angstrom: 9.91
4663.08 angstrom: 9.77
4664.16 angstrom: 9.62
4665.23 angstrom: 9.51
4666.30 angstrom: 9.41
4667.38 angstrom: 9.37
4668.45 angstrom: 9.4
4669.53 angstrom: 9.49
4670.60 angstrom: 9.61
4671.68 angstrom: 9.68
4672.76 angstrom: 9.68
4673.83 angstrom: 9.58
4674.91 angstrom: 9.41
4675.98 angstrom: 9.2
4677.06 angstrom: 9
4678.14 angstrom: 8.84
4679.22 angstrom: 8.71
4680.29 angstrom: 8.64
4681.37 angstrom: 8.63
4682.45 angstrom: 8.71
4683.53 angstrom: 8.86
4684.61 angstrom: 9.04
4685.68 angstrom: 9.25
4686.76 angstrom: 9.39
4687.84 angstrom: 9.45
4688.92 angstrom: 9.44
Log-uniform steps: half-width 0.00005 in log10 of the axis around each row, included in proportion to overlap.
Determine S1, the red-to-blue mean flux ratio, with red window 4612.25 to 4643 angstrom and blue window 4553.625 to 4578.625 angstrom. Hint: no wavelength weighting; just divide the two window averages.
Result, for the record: 0.95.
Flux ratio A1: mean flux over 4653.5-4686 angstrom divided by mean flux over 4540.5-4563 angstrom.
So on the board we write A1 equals 0.98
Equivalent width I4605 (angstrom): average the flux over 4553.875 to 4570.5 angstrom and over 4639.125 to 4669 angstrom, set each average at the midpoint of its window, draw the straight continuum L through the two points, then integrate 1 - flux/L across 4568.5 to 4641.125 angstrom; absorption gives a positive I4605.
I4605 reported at 2.3 angstrom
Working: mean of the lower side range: 10.3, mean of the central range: 9.64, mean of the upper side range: 9.58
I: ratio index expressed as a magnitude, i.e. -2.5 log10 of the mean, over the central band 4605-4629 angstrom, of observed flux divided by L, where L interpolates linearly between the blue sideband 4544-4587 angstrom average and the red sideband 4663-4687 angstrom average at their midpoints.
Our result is -0.055 mag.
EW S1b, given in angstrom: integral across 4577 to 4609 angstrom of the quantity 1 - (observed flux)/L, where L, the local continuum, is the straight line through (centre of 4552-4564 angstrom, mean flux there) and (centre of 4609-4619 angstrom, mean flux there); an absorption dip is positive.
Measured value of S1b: 2.04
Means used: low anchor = 10.1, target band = 9.57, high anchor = 10.3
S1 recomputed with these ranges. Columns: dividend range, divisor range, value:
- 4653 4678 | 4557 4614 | 0.98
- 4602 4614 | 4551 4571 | 1.03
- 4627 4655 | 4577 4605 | 1.00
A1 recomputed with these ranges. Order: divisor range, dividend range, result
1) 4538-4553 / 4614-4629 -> 1.03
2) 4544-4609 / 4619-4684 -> 0.97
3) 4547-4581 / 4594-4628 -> 1.00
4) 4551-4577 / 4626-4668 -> 0.95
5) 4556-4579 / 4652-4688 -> 0.94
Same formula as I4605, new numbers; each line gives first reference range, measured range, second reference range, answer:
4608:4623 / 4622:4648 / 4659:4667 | 1.4 angstrom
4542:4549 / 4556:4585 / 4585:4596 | -1.5 angstrom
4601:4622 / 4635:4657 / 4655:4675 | 1.1 angstrom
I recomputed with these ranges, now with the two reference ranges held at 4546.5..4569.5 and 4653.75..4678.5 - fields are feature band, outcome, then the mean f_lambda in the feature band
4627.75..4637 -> 0.02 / 9.6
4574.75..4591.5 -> 0.06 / 9.36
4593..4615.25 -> -0.02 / 10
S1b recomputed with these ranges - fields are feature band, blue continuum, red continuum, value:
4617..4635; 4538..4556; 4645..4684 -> -0.2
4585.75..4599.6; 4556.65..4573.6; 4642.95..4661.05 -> 0.9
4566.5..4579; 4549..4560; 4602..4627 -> 0.1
